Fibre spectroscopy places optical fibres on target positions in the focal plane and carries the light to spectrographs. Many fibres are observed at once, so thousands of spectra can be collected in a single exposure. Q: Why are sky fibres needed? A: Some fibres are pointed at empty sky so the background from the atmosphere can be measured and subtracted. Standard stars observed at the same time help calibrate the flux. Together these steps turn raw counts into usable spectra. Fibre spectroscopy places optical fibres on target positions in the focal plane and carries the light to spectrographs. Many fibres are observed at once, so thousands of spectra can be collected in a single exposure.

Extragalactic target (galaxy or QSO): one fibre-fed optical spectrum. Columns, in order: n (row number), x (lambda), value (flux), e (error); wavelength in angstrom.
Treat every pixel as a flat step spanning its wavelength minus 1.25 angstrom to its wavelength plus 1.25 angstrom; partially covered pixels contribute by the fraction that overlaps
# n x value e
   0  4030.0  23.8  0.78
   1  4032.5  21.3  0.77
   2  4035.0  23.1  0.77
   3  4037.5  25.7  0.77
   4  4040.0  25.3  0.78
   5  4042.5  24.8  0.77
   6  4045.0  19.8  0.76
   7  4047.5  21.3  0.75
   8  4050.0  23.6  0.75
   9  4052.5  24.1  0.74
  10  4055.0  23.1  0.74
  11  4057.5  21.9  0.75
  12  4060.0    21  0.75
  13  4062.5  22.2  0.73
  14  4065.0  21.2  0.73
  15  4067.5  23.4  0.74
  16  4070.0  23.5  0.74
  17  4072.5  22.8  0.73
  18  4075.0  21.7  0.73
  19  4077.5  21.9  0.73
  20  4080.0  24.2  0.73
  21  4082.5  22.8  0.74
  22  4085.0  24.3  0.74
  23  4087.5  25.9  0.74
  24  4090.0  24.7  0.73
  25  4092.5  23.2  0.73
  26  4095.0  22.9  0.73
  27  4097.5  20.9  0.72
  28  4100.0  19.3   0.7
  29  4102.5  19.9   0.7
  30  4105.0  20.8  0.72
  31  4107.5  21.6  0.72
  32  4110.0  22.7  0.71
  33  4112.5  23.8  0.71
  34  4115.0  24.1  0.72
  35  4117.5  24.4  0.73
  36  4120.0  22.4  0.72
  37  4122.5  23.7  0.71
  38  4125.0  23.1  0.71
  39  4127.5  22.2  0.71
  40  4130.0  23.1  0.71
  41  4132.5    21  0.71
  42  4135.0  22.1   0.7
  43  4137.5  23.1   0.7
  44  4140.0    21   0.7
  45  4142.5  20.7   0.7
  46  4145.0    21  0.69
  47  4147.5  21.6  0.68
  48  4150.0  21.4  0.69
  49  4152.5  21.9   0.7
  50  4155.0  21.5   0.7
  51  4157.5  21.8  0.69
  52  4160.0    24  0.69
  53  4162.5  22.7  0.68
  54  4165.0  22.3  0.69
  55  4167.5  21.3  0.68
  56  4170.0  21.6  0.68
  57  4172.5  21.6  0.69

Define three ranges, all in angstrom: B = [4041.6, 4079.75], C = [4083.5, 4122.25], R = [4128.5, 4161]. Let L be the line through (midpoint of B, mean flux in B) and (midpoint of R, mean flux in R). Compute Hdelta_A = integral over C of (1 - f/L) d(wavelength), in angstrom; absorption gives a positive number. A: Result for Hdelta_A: -1.06 angstrom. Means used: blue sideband 22.4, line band 22.8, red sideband 21.8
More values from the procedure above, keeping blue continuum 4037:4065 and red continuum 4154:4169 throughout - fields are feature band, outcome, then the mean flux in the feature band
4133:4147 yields 0.52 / 21.6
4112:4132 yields -0.69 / 23.2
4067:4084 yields -0.14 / 22.9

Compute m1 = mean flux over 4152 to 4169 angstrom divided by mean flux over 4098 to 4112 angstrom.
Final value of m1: 1.1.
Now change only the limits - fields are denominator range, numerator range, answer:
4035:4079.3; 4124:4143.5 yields 0.97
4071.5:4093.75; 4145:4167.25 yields 0.94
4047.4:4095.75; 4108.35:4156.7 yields 0.97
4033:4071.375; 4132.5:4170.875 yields 0.95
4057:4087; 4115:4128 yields 1.03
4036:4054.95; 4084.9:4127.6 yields 0.97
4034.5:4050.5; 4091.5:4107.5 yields 0.91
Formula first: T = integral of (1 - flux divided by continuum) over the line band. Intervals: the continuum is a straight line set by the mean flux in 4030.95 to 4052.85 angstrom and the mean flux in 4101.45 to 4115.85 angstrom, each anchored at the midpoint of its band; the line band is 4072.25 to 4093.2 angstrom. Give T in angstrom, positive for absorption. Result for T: -0.9 angstrom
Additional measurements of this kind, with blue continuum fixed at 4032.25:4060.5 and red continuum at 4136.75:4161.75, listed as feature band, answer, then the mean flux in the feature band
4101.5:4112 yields 0.4 angstrom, 21.5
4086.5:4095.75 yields -0.7 angstrom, 24.2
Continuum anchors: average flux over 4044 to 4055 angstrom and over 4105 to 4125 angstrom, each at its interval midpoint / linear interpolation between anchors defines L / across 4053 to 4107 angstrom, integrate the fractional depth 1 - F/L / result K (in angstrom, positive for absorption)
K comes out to 0.5 angstrom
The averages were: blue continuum 22.4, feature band 22.5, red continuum 23.1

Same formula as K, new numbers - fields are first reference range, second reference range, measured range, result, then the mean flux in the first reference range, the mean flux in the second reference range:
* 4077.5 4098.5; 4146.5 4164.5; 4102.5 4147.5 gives 0.9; 23.5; 22.1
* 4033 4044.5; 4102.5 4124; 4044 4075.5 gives 1.9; 24.2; 22.8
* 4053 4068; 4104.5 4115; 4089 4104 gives 0.5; 22.2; 22.6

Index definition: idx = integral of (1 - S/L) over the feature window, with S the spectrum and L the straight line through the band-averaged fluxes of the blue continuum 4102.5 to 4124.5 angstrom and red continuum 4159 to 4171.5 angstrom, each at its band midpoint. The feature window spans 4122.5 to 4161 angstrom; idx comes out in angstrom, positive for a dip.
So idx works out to 0.9 angstrom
